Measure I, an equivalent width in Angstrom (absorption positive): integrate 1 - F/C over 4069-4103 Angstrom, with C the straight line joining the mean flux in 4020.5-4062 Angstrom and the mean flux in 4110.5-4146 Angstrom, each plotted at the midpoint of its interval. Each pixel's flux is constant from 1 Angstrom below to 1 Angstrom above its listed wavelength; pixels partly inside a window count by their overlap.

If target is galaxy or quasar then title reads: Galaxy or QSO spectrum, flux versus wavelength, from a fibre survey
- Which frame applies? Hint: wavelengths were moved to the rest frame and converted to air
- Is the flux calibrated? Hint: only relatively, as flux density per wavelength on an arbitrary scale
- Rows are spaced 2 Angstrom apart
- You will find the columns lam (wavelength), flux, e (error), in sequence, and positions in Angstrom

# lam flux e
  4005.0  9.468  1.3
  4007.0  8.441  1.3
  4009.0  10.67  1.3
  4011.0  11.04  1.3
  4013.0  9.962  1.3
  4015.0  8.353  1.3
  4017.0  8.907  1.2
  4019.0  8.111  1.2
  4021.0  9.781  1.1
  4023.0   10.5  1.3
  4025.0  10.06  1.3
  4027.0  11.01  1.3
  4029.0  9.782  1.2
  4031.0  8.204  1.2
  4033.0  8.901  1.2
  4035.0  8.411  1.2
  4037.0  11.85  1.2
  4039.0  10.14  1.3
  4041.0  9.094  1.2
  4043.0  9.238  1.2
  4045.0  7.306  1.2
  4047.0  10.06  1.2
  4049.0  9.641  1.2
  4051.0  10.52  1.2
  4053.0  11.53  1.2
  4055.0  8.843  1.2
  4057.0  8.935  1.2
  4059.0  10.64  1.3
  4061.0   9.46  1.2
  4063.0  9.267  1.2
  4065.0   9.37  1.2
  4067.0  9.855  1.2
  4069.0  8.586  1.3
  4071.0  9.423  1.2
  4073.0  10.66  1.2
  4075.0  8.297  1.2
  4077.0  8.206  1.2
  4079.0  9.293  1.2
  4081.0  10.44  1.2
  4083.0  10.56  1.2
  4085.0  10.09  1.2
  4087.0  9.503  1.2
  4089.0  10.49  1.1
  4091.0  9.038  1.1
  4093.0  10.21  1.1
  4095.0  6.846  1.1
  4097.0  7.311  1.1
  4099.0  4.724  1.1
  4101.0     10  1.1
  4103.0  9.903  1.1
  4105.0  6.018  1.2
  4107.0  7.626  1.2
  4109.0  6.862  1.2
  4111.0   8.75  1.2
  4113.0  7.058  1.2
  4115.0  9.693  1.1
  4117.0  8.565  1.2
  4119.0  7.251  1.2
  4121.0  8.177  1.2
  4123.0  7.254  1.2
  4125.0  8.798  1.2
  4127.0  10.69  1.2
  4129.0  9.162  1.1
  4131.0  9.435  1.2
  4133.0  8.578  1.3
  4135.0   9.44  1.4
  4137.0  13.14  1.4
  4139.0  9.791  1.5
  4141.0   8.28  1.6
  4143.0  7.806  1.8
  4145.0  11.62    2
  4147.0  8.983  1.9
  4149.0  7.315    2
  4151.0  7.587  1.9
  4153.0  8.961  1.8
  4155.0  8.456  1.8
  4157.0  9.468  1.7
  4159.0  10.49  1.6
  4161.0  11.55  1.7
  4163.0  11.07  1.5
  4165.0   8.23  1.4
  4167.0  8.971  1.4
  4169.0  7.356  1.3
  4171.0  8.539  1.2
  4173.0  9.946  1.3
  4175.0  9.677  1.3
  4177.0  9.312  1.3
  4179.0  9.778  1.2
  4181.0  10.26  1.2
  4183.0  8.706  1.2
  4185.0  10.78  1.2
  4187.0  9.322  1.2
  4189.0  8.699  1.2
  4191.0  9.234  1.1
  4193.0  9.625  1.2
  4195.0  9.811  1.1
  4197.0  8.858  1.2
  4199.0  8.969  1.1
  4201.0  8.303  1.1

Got 1.1 Angstrom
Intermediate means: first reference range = 9.71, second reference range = 9.09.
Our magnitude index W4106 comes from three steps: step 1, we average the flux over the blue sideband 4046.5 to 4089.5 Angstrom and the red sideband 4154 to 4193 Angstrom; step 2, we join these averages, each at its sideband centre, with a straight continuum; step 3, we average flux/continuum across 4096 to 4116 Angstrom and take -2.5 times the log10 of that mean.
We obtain 0.23 mag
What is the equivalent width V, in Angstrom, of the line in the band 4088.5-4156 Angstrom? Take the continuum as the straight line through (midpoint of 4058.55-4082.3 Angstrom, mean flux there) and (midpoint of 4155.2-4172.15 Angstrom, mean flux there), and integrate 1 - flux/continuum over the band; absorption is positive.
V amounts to 5.7 Angstrom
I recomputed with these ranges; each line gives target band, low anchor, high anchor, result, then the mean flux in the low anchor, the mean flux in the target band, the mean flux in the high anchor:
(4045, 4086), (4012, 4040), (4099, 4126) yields -3.5 Angstrom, 9.57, 9.63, 8.02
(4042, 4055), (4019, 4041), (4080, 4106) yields -0.2 Angstrom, 9.75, 9.65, 8.86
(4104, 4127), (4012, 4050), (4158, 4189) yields 3.8 Angstrom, 9.44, 7.95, 9.57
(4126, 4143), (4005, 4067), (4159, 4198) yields -0.3 Angstrom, 9.6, 9.7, 9.49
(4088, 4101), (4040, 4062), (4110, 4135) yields 1.1 Angstrom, 9.57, 8.25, 8.65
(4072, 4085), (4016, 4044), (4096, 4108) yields -2.2 Angstrom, 9.57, 9.62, 7.6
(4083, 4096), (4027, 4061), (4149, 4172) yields -0.1 Angstrom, 9.61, 9.45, 9.07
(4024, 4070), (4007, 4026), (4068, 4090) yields 0.1 Angstrom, 9.64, 9.6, 9.6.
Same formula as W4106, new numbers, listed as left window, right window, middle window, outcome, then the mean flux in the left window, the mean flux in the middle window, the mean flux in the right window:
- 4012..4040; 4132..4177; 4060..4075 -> 0.01 mag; 9.57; 9.44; 9.33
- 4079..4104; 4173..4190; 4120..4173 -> 0.02 mag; 9.1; 9.21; 9.59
